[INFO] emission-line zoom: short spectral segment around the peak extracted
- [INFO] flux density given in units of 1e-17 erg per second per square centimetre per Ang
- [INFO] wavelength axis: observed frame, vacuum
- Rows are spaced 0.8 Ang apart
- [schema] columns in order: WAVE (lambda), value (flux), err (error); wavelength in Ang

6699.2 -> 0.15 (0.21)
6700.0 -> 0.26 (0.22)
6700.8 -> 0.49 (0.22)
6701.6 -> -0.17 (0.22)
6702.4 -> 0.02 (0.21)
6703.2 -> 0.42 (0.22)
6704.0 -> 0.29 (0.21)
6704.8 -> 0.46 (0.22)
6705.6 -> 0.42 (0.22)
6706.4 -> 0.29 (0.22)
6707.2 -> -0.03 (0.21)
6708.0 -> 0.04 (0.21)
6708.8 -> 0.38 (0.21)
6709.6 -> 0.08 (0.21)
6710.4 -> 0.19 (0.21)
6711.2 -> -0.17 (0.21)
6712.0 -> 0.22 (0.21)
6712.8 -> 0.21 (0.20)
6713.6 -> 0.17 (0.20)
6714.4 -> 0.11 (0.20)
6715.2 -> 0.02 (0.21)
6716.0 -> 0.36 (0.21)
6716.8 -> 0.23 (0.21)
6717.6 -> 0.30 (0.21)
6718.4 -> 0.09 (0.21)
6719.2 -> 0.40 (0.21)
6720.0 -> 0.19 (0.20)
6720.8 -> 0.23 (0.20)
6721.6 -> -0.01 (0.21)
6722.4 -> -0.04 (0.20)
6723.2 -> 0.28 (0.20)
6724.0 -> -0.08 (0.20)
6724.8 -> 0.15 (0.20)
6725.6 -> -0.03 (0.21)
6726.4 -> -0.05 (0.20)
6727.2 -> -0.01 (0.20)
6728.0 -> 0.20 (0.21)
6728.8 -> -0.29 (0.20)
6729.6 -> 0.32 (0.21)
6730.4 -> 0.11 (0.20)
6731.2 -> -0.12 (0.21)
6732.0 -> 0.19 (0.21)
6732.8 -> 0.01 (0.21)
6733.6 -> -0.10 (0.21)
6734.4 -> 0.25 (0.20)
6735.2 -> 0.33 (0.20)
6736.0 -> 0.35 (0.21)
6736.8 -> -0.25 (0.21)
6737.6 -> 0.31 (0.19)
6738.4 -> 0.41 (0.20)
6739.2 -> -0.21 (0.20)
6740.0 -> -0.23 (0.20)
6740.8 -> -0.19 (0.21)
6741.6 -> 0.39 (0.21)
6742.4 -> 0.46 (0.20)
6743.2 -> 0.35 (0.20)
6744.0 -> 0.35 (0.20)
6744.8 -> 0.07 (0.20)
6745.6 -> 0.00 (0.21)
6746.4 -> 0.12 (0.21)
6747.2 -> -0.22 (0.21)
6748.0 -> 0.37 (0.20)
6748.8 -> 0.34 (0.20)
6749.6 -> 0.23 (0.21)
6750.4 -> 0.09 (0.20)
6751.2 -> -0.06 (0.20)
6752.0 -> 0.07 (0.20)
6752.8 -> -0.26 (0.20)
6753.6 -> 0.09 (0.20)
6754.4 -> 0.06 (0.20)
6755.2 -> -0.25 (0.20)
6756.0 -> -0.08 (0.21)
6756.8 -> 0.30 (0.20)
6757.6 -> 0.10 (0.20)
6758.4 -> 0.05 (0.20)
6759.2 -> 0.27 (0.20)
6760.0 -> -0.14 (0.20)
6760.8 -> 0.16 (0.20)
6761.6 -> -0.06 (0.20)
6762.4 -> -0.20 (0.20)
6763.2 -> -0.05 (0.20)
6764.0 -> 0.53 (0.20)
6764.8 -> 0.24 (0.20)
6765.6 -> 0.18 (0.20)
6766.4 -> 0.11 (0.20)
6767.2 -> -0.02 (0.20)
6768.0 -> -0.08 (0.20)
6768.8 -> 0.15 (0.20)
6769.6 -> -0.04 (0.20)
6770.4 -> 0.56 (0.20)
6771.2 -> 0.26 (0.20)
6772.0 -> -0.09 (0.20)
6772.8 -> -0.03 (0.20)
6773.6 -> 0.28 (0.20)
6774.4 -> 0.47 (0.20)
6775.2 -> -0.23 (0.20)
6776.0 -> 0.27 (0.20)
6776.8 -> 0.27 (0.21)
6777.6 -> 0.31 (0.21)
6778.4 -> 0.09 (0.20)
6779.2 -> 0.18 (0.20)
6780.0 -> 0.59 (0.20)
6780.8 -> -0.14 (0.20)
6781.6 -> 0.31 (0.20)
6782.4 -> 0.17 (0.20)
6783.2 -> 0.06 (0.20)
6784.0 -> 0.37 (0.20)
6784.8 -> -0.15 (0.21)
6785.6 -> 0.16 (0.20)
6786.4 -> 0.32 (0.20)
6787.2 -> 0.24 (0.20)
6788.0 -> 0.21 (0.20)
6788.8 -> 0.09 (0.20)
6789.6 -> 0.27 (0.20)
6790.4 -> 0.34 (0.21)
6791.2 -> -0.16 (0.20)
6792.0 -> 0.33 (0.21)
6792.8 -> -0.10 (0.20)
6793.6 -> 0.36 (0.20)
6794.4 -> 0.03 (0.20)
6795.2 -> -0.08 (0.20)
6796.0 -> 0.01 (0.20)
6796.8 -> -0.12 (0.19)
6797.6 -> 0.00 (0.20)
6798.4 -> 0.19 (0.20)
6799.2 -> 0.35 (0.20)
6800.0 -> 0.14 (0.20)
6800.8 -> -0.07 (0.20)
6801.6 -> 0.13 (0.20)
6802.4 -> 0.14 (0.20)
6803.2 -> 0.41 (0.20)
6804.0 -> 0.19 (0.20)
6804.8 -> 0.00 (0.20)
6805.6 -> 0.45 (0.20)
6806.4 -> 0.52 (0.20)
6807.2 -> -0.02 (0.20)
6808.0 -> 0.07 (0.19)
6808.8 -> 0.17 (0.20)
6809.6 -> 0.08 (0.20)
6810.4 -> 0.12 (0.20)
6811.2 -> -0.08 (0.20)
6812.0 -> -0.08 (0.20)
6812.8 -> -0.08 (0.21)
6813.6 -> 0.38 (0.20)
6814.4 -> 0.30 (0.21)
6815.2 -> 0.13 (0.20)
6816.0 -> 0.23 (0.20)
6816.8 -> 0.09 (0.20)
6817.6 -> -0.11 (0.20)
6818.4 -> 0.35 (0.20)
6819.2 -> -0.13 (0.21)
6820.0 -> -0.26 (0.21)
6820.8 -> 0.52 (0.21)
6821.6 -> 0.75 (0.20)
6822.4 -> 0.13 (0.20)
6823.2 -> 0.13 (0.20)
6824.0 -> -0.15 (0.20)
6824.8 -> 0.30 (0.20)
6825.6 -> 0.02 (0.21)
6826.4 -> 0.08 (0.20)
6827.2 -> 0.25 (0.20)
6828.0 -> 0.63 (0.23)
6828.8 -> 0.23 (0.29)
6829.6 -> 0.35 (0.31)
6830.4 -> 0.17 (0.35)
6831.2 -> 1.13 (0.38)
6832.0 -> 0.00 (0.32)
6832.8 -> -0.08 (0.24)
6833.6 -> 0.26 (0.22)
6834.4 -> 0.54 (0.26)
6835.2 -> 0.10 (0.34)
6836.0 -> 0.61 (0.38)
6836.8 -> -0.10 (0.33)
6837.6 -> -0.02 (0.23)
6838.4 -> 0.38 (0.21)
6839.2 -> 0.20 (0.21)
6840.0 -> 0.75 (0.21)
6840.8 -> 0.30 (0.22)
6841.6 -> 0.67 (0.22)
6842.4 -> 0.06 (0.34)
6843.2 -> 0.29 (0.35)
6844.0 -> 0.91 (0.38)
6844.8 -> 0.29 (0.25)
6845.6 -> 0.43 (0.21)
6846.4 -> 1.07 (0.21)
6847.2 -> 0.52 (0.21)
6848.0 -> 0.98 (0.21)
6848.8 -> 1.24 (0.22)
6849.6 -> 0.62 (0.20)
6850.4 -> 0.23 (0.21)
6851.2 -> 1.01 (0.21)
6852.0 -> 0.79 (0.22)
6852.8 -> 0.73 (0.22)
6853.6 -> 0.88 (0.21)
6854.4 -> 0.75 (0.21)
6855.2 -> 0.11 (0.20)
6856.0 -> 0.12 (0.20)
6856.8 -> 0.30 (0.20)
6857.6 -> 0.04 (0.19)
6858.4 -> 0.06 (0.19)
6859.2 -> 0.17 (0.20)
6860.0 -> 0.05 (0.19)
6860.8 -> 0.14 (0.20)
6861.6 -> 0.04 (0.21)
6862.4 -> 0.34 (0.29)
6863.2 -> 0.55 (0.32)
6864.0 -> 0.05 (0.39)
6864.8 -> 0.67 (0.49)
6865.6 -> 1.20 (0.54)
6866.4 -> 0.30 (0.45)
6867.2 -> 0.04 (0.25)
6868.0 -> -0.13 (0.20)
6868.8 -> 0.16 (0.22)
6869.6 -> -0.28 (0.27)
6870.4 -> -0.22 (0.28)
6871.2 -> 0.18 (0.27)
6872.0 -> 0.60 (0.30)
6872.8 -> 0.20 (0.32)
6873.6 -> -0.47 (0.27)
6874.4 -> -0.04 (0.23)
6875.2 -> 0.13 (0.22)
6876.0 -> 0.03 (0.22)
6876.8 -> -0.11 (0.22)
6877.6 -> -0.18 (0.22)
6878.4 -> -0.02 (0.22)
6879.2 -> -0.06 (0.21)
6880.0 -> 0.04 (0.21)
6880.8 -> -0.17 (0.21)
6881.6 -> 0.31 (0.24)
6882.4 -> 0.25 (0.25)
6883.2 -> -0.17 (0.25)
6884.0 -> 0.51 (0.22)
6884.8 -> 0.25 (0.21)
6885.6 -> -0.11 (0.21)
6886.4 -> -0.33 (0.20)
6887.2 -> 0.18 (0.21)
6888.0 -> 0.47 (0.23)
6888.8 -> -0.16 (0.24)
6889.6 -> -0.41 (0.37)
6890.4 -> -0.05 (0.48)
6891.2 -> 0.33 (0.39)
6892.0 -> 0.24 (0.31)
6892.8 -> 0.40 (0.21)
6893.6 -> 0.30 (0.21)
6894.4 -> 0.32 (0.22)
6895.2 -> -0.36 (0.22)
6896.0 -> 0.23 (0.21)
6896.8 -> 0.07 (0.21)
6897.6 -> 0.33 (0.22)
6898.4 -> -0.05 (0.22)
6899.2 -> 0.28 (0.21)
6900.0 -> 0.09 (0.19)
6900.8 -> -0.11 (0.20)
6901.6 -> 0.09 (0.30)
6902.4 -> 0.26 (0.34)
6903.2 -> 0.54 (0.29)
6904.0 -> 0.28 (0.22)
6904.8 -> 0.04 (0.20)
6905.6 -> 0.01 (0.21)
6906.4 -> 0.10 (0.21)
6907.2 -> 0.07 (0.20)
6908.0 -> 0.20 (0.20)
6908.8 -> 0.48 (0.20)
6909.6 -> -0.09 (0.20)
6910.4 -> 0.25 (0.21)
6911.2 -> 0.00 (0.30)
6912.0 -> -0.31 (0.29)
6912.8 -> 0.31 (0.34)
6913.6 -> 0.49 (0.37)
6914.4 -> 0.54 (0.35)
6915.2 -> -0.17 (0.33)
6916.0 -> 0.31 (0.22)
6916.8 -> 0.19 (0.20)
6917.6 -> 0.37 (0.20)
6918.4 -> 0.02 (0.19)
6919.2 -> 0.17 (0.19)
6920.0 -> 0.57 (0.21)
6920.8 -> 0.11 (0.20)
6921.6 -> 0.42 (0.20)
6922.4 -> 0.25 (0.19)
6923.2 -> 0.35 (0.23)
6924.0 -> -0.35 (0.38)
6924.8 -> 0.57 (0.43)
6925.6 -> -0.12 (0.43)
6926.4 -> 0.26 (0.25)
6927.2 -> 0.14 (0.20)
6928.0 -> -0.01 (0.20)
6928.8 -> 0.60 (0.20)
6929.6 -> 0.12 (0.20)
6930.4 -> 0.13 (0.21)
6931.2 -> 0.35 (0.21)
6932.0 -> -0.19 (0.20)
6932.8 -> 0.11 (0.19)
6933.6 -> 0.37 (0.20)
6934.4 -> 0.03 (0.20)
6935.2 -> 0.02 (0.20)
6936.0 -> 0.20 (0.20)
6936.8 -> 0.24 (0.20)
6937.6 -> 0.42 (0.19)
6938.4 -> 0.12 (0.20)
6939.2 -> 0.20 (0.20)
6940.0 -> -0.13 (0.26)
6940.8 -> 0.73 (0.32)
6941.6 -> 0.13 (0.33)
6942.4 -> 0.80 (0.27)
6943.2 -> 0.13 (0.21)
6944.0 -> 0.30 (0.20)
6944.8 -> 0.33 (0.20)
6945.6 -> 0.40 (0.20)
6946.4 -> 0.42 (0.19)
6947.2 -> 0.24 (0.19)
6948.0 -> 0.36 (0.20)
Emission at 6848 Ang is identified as [O II] 3727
